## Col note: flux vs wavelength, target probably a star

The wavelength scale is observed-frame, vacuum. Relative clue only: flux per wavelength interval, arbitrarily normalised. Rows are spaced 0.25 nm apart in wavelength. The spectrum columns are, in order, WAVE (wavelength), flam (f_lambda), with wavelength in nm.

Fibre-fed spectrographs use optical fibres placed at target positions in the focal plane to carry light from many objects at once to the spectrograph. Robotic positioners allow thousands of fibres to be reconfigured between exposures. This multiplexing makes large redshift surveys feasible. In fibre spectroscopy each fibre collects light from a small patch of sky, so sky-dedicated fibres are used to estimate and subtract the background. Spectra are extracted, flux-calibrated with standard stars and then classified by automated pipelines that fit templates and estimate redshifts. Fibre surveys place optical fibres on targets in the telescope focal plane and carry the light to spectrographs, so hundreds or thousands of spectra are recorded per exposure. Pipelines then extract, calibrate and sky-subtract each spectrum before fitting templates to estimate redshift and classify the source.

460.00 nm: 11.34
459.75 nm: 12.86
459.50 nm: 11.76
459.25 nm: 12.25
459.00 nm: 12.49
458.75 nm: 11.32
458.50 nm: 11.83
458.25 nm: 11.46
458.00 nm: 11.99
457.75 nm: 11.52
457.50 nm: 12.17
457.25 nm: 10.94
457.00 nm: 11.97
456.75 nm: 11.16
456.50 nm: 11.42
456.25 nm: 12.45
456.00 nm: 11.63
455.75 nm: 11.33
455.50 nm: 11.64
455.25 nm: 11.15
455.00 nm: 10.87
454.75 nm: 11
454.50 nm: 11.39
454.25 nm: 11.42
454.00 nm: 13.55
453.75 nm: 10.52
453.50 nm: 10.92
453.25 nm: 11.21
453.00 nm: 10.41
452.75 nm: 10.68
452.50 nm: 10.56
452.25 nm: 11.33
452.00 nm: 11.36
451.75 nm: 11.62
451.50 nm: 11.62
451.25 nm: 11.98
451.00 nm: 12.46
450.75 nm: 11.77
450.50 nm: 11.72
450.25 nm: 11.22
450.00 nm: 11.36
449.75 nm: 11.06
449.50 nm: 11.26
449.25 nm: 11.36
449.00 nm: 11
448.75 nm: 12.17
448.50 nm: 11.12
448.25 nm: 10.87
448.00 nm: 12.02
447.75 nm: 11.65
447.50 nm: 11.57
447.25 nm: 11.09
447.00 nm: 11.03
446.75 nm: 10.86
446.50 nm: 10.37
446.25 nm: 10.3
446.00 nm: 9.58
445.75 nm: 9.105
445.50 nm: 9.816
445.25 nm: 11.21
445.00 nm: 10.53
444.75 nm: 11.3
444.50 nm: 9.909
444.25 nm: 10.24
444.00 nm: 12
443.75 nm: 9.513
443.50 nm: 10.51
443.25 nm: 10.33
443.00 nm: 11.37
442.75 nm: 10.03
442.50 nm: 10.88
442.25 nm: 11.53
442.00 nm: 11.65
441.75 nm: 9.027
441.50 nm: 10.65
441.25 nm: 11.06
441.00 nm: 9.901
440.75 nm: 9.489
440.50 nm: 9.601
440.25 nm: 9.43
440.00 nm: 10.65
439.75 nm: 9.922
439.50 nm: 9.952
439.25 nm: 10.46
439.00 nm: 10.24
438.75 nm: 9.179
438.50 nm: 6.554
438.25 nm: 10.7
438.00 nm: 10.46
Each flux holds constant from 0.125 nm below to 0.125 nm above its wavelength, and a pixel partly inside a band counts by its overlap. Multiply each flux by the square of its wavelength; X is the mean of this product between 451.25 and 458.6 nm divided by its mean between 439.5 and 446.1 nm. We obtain 1.2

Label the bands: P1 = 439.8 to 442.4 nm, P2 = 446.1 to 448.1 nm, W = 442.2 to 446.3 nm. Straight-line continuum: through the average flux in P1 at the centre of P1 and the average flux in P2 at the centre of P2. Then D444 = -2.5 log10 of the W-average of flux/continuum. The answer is 0.02 mag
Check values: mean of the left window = 10.3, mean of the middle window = 10.5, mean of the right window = 11.1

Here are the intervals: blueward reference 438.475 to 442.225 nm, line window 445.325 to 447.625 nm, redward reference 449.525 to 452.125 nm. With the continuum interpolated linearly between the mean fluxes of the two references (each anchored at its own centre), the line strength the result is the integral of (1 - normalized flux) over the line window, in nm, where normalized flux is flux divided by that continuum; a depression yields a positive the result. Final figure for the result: 0.11 nm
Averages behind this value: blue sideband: 9.98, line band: 10.4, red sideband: 11.6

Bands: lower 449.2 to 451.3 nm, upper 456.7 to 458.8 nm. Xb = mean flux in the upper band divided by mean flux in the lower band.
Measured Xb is 1.00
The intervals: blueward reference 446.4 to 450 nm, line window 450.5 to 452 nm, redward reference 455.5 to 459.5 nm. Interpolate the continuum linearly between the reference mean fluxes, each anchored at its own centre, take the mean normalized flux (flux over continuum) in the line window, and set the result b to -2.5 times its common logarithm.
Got -0.04 mag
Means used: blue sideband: 11.3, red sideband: 11.7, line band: 11.8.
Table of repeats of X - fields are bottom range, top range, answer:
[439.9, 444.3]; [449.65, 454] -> 1.14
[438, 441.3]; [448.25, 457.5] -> 1.24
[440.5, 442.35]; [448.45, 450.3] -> 1.13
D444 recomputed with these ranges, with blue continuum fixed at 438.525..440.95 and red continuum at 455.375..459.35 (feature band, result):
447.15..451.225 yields -0.07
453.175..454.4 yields -0.02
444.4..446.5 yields 0.02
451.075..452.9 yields -0.02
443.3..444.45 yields -0.03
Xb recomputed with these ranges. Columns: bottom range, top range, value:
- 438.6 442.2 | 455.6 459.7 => 1.16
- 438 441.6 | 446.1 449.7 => 1.13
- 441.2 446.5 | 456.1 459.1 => 1.12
